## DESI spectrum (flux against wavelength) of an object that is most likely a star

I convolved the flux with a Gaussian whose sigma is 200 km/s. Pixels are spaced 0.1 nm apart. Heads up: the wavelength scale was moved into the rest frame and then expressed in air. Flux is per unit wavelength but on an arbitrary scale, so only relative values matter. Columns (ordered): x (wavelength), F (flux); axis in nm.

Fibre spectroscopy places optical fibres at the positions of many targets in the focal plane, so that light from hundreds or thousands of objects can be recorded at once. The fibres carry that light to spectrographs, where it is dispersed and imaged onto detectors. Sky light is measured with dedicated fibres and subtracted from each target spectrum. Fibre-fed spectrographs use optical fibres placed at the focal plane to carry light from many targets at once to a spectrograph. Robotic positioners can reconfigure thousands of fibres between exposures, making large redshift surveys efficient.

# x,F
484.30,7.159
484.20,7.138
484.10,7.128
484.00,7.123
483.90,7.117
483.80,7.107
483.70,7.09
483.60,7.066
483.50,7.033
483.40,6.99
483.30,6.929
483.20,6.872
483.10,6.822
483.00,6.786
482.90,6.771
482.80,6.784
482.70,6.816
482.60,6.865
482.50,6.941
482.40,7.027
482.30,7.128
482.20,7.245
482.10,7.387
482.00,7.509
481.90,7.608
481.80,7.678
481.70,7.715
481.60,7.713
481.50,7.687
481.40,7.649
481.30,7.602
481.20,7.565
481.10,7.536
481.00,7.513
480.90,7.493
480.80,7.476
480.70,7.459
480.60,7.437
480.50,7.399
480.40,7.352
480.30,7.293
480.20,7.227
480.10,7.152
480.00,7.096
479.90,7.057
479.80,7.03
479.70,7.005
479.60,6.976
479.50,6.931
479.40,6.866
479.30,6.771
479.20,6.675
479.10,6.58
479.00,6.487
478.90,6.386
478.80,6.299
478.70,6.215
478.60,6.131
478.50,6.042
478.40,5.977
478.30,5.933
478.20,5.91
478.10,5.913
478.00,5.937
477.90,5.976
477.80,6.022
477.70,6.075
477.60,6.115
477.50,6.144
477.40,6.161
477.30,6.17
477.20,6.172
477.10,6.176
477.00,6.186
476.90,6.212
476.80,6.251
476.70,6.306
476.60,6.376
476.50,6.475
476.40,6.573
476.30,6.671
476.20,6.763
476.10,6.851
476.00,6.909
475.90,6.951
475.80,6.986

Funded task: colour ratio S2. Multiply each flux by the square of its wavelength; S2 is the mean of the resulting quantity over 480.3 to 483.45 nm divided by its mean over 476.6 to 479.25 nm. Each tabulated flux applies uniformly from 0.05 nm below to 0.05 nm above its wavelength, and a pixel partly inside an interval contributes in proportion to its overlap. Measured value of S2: 1.20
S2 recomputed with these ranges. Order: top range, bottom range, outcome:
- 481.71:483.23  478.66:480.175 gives 1.06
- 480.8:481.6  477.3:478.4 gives 1.28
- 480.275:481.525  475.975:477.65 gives 1.20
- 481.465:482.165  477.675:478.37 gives 1.30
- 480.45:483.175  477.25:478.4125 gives 1.23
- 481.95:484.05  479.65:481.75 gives 0.96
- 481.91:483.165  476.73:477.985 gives 1.17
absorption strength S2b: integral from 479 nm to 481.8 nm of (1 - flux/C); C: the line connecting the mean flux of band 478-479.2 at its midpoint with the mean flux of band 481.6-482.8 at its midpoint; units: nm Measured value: -0.22 nm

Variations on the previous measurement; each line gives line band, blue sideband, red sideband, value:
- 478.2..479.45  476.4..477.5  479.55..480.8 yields 0.09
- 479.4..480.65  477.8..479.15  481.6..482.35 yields -0.08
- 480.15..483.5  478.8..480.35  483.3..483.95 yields -0.14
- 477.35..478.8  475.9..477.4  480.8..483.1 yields 0.14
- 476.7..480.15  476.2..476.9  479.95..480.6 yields 0.24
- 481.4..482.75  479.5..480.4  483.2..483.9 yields -0.05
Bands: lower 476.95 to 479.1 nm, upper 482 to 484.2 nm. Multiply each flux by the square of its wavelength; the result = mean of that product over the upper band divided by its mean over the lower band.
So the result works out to 1.2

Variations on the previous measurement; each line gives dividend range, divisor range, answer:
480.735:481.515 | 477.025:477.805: 1.25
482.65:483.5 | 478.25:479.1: 1.13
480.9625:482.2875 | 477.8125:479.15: 1.25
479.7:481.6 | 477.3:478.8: 1.23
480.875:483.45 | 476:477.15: 1.15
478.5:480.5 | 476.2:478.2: 1.11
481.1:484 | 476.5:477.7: 1.19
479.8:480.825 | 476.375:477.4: 1.18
